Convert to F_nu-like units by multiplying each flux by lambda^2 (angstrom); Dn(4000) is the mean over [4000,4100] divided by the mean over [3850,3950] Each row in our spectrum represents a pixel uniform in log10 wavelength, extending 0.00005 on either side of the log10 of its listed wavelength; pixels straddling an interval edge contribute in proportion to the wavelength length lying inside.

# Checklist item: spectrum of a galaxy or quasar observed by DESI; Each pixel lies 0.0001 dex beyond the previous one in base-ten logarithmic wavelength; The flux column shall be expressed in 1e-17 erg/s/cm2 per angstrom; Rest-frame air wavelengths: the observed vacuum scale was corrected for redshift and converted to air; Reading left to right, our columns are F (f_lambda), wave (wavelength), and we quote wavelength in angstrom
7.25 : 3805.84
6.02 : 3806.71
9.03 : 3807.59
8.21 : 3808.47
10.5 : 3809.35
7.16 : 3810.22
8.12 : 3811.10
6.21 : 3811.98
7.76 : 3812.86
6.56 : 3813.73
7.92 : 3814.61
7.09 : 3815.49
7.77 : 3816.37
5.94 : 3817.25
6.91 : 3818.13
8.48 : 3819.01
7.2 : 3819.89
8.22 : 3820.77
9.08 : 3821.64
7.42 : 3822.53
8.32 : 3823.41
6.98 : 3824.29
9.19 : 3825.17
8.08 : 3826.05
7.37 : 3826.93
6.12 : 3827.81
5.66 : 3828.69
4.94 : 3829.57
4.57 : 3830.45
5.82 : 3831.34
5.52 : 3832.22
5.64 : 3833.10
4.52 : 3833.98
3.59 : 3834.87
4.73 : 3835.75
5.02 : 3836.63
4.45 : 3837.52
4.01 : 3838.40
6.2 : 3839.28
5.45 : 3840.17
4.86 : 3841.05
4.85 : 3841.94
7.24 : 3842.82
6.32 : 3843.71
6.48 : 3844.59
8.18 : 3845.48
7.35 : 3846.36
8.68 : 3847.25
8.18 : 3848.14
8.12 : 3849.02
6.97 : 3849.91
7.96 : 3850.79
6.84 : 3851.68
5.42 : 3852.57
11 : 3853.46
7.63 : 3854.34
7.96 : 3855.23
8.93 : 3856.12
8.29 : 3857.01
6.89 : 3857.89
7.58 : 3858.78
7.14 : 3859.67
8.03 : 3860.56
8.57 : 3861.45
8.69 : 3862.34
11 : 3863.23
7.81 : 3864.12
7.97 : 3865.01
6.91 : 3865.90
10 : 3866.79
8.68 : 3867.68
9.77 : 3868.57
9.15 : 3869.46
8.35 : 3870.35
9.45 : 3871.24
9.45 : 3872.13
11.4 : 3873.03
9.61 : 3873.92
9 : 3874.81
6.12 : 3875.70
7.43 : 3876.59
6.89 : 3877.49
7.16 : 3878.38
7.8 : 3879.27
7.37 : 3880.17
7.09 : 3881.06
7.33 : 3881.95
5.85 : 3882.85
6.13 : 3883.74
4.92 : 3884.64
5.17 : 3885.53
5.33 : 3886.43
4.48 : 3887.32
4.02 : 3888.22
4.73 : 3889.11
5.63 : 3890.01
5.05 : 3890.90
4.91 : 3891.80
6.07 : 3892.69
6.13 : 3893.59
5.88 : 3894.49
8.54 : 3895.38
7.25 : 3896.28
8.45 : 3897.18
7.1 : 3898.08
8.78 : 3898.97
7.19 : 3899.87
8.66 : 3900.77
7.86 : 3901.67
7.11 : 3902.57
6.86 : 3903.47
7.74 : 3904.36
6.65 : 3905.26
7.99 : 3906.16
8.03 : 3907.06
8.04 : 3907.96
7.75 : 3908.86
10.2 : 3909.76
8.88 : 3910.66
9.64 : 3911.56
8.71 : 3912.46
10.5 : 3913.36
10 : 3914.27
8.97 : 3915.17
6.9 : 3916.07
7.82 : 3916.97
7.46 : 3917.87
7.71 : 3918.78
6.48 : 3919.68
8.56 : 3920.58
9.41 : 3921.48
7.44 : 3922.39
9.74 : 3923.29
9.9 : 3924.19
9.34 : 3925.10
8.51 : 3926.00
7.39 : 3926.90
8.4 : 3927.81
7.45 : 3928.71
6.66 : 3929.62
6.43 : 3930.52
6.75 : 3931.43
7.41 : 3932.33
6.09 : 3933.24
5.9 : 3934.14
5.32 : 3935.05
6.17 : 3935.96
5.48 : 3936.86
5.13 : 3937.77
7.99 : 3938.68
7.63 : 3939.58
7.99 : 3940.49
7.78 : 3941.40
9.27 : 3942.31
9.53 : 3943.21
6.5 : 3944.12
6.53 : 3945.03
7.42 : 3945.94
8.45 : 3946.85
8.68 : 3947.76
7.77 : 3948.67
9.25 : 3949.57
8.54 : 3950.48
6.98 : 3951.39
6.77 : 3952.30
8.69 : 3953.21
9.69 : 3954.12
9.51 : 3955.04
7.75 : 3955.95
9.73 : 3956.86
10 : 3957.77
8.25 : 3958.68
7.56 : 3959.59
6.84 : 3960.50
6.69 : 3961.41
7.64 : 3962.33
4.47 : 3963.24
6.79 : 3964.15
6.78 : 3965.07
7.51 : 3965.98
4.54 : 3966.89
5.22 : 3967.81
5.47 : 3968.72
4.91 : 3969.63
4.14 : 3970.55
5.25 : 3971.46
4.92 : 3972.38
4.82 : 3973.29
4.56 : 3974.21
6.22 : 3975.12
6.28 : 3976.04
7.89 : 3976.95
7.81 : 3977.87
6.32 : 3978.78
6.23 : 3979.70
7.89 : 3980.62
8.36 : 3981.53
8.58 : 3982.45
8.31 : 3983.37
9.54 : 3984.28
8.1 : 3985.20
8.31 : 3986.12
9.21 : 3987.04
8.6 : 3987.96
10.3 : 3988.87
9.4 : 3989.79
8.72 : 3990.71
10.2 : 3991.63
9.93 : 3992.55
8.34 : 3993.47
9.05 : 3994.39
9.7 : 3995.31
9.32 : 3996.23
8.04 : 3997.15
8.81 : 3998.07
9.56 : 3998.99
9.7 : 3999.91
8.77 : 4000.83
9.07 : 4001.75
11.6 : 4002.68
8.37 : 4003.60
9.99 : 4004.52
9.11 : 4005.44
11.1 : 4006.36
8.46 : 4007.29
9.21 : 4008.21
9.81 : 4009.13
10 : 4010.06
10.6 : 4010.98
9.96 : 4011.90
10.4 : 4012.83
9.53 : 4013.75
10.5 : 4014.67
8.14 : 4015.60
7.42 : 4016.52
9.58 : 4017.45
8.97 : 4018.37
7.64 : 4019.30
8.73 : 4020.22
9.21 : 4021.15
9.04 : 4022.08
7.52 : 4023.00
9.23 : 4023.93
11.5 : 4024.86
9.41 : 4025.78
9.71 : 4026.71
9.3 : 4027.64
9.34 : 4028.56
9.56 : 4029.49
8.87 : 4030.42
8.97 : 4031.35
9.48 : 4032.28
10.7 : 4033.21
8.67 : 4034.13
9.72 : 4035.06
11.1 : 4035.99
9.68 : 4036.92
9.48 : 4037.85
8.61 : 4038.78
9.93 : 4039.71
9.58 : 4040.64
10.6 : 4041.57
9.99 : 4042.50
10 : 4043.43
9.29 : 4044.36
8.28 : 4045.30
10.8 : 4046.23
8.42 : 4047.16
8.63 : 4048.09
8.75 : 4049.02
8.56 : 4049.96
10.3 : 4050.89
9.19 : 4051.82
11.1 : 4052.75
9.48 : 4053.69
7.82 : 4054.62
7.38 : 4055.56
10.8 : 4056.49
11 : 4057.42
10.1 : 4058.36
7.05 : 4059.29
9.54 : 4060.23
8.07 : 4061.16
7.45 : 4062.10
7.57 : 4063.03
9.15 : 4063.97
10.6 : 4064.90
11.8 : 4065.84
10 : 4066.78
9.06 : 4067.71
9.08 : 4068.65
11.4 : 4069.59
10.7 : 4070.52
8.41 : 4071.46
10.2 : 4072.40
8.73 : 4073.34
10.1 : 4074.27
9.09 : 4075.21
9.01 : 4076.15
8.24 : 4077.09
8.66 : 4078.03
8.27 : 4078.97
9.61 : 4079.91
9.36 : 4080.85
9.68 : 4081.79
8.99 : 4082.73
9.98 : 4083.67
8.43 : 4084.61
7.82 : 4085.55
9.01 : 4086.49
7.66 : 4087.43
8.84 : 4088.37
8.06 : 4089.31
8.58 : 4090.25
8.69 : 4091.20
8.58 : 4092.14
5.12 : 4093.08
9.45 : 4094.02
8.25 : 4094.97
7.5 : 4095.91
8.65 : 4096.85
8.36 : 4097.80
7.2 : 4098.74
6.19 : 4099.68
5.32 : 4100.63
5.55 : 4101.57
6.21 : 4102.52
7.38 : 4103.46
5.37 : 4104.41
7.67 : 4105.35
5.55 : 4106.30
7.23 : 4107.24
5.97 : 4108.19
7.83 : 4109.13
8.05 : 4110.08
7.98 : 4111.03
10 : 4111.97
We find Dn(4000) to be 1.29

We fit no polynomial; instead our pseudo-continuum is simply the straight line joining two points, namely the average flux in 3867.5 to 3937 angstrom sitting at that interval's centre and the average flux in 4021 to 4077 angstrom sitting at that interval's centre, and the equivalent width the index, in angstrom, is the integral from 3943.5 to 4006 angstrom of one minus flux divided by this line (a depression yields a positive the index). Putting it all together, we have 4.5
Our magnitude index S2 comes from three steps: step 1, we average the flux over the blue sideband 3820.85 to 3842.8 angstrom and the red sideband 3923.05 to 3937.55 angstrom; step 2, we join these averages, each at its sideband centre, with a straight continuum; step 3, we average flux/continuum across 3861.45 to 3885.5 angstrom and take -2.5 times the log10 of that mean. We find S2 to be -0.24 mag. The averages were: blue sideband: 6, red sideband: 7.24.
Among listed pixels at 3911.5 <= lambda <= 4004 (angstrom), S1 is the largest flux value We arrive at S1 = 11.6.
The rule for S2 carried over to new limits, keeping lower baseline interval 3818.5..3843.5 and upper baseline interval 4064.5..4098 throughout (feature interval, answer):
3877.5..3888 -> 0.09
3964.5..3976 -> 0.39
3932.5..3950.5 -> 0.01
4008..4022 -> -0.13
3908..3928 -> -0.20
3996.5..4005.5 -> -0.15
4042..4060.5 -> -0.08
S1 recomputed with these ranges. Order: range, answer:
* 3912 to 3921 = 10.5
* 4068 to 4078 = 11.4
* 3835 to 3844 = 7.24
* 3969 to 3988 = 9.54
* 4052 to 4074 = 11.8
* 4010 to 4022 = 10.6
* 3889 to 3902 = 8.78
